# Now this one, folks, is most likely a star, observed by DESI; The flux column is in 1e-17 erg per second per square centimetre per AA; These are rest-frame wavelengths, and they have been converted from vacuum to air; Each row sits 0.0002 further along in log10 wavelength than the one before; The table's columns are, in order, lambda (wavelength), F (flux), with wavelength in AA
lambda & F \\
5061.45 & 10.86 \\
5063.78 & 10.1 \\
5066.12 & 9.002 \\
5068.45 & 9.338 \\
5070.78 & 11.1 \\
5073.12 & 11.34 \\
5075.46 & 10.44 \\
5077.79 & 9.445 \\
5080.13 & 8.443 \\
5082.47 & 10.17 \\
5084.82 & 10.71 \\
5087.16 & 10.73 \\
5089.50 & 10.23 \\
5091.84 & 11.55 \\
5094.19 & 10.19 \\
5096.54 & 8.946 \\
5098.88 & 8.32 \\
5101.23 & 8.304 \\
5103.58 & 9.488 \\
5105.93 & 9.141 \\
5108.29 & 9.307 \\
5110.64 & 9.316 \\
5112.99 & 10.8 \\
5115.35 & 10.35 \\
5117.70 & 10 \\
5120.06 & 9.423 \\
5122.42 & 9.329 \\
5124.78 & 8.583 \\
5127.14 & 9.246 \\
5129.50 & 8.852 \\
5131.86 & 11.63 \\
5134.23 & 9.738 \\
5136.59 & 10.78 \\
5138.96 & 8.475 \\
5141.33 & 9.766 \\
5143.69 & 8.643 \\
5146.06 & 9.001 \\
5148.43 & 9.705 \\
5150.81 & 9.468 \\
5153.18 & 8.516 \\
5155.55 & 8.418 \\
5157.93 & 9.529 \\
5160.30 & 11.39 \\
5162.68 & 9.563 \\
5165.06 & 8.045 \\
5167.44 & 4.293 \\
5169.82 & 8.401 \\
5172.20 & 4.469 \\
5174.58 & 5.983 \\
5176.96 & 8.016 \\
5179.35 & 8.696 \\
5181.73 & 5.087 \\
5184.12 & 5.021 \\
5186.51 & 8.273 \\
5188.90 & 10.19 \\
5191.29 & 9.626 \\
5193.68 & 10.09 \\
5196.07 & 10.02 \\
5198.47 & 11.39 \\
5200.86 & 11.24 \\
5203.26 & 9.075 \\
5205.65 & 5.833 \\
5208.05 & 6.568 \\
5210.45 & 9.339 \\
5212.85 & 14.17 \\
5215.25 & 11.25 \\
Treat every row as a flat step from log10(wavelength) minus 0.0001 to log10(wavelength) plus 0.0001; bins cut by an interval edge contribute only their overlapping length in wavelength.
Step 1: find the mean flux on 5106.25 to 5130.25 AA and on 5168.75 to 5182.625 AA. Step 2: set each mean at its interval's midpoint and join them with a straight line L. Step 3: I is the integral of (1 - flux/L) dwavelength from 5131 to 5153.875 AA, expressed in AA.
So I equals -3.23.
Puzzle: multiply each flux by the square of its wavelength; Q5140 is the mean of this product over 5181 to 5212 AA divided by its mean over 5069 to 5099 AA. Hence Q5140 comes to 0.89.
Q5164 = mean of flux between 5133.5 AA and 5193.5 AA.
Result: 8.38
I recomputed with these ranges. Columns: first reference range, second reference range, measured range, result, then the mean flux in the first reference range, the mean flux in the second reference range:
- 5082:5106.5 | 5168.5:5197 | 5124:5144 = -1.5 AA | 9.8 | 7.79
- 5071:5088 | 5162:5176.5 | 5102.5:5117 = -1.1 AA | 10.2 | 6.76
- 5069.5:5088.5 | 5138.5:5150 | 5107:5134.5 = -0.4 AA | 10.3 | 9.17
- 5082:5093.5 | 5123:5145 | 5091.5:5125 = 2.1 AA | 10.7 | 9.52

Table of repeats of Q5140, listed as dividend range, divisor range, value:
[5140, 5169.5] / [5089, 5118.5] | 0.93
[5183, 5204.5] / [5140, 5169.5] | 1.08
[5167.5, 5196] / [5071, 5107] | 0.80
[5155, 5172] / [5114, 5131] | 0.89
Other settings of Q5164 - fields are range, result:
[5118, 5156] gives 9.38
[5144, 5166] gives 9.28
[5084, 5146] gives 9.67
